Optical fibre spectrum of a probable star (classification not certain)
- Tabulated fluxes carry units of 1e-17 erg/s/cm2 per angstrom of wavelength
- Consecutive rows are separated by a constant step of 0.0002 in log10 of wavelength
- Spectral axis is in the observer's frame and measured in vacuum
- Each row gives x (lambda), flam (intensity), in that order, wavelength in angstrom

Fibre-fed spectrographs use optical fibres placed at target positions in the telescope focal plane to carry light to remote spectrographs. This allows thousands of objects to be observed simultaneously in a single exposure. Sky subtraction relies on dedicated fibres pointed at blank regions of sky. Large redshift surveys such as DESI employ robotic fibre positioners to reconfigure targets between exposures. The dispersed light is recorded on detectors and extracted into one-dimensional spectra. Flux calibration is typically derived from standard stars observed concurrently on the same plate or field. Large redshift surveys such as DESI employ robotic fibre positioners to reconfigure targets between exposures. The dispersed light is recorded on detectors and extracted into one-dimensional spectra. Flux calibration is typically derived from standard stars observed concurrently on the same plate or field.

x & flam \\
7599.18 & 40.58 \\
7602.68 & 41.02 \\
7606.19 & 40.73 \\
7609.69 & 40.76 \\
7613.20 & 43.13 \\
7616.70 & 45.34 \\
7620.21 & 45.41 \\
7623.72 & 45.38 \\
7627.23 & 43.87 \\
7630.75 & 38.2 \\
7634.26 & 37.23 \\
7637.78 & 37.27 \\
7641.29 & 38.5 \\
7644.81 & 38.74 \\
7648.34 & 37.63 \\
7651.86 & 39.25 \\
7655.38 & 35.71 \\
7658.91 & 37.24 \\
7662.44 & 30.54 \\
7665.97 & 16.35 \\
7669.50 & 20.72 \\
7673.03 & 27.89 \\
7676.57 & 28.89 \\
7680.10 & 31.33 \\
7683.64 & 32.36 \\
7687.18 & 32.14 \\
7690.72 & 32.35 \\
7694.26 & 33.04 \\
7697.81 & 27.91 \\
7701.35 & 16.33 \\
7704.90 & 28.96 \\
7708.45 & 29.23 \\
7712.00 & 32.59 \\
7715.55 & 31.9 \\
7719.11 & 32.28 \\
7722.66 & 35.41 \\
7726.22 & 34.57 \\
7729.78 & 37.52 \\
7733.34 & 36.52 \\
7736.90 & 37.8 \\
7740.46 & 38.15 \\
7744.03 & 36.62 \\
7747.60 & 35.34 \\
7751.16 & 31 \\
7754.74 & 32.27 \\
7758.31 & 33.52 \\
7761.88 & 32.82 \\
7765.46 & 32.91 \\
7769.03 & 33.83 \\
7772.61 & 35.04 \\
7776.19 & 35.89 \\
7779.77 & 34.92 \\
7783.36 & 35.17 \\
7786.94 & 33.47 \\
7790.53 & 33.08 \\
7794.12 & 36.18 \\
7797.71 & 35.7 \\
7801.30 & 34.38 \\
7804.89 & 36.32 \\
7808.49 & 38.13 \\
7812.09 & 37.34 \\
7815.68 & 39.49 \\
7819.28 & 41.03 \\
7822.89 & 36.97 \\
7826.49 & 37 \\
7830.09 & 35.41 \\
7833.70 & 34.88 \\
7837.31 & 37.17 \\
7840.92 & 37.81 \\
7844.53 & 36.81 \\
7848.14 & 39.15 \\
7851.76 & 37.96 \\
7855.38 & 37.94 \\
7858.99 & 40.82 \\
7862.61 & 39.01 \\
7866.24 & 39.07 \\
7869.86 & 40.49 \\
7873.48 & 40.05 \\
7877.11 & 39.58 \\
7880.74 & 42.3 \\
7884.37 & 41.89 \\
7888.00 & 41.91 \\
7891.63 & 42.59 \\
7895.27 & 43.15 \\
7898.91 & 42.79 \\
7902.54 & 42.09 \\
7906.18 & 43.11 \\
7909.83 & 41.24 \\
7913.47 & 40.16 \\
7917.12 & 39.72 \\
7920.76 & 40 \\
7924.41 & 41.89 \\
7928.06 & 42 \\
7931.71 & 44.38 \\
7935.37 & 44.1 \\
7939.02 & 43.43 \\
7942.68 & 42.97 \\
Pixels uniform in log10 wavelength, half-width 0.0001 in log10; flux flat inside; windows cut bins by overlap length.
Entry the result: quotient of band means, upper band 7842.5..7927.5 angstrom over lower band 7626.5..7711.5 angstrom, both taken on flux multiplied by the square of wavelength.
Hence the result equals 1.34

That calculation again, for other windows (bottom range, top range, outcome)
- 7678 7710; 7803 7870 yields 1.35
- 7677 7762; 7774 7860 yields 1.16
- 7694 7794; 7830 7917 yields 1.24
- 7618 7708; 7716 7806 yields 1.07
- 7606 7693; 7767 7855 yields 1.06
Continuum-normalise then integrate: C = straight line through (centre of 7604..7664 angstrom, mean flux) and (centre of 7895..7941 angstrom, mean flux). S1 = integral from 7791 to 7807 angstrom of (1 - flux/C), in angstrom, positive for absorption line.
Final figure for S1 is 2.2 angstrom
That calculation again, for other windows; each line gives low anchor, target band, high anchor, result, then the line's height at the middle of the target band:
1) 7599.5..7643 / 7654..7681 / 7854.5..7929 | 8.4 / 41.3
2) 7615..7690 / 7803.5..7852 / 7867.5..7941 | 2.8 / 39.8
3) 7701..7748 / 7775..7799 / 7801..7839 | 0.7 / 35.9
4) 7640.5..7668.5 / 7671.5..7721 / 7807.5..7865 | 6.9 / 34.7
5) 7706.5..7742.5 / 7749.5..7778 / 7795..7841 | 1.7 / 35.6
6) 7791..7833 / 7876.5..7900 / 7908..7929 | -1.5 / 39.7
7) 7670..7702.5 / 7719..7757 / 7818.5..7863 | -4.0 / 32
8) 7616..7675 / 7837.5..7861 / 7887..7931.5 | 1.3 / 40.5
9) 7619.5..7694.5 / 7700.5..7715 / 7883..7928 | 3.2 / 35.9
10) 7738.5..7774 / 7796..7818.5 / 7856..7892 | -0.1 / 37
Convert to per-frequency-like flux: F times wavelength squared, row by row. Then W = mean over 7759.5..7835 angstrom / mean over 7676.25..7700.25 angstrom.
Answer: 1.2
